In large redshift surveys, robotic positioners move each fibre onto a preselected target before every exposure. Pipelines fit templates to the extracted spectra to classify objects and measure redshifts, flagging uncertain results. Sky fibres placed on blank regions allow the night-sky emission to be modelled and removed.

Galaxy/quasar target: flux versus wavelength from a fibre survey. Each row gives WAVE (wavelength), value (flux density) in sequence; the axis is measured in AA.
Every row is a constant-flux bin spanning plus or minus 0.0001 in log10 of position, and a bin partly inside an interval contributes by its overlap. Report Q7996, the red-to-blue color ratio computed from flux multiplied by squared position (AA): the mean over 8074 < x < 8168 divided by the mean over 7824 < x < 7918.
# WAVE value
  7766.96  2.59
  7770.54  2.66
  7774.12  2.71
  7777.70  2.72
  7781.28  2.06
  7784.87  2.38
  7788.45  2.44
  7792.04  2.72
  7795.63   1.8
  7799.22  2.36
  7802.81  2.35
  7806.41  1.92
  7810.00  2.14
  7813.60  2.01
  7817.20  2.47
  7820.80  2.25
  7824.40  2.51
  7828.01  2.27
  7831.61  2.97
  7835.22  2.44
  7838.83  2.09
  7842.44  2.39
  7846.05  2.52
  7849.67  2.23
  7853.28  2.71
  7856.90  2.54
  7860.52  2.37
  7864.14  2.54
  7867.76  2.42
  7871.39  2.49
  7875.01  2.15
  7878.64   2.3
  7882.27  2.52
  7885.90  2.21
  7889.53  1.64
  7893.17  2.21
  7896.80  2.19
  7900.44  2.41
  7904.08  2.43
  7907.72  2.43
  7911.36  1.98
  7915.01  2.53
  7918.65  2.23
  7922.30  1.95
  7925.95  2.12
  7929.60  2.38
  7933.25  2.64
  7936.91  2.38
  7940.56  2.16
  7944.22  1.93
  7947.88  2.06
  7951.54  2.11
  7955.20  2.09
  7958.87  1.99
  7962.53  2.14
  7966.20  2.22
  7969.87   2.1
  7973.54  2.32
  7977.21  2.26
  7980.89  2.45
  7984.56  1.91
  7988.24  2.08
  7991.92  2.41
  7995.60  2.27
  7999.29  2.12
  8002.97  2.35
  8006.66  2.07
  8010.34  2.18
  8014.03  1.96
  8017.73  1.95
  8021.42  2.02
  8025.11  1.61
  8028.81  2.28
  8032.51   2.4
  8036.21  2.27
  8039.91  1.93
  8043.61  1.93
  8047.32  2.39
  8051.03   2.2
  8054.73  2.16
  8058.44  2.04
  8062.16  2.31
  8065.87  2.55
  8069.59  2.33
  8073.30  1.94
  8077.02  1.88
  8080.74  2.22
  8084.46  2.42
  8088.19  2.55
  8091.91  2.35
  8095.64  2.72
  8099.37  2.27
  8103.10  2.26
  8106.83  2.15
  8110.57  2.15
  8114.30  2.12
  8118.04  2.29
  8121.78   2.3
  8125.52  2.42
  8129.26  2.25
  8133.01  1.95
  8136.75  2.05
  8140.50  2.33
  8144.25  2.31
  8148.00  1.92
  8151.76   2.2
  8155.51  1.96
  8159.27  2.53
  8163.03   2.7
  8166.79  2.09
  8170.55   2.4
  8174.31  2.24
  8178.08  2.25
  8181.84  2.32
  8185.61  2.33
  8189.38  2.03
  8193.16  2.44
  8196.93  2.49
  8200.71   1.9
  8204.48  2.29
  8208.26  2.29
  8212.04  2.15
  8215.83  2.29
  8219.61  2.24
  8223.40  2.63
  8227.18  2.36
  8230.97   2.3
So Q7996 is 1.02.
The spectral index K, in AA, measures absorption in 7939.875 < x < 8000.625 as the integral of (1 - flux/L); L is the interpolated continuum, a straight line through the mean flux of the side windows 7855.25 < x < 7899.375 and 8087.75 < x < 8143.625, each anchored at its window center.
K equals 3.5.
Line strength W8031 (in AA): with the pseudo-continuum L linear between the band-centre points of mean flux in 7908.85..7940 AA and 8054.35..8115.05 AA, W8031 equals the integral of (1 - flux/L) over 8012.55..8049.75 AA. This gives 3.1 AA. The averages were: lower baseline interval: 2.28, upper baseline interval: 2.26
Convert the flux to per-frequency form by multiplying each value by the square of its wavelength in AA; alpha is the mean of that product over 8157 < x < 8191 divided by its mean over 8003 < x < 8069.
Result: 1.1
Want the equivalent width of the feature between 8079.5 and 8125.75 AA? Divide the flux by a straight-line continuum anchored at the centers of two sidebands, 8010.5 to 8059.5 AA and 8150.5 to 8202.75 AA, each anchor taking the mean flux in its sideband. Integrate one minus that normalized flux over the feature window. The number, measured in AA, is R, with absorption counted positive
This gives -3.0 AA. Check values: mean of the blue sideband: 2.09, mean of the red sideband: 2.28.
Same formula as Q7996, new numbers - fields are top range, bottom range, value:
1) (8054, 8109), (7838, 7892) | 1.03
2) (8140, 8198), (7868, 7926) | 1.09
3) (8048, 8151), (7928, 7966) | 1.06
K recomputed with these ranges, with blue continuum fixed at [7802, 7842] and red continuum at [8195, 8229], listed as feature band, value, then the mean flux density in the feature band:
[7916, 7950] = 1.4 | 2.21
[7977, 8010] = 1.4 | 2.21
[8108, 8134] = 0.9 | 2.22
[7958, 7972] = 1.1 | 2.13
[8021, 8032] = 1.4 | 2.02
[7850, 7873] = -1.8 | 2.49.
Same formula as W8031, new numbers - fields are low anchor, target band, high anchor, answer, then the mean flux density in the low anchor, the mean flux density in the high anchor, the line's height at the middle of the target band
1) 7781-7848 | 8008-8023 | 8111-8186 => 1.64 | 2.33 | 2.24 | 2.28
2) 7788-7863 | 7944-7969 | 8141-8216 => 2.51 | 2.36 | 2.26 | 2.32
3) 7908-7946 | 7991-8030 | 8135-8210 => 2.48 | 2.24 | 2.25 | 2.24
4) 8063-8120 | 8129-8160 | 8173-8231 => 1.81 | 2.28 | 2.28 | 2.28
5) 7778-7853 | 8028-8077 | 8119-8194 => 1.68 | 2.33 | 2.25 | 2.27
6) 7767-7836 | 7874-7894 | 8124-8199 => 1.56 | 2.38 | 2.26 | 2.35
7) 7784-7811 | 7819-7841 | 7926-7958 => -1.66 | 2.26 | 2.21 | 2.25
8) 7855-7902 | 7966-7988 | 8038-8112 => 0.70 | 2.31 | 2.24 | 2.27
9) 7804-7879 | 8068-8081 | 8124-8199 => 1.23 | 2.37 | 2.26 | 2.29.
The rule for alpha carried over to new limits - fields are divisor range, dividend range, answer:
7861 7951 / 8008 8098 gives 1.01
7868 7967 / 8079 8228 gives 1.09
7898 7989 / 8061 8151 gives 1.06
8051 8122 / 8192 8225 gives 1.05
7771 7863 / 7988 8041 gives 0.94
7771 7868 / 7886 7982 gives 0.95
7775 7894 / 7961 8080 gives 0.97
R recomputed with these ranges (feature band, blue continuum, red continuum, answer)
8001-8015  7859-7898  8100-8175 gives 0.6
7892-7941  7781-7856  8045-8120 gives 0.4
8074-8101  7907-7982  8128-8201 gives -1.2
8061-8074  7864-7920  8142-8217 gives -0.3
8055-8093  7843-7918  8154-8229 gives 1.0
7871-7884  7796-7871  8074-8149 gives 0.0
